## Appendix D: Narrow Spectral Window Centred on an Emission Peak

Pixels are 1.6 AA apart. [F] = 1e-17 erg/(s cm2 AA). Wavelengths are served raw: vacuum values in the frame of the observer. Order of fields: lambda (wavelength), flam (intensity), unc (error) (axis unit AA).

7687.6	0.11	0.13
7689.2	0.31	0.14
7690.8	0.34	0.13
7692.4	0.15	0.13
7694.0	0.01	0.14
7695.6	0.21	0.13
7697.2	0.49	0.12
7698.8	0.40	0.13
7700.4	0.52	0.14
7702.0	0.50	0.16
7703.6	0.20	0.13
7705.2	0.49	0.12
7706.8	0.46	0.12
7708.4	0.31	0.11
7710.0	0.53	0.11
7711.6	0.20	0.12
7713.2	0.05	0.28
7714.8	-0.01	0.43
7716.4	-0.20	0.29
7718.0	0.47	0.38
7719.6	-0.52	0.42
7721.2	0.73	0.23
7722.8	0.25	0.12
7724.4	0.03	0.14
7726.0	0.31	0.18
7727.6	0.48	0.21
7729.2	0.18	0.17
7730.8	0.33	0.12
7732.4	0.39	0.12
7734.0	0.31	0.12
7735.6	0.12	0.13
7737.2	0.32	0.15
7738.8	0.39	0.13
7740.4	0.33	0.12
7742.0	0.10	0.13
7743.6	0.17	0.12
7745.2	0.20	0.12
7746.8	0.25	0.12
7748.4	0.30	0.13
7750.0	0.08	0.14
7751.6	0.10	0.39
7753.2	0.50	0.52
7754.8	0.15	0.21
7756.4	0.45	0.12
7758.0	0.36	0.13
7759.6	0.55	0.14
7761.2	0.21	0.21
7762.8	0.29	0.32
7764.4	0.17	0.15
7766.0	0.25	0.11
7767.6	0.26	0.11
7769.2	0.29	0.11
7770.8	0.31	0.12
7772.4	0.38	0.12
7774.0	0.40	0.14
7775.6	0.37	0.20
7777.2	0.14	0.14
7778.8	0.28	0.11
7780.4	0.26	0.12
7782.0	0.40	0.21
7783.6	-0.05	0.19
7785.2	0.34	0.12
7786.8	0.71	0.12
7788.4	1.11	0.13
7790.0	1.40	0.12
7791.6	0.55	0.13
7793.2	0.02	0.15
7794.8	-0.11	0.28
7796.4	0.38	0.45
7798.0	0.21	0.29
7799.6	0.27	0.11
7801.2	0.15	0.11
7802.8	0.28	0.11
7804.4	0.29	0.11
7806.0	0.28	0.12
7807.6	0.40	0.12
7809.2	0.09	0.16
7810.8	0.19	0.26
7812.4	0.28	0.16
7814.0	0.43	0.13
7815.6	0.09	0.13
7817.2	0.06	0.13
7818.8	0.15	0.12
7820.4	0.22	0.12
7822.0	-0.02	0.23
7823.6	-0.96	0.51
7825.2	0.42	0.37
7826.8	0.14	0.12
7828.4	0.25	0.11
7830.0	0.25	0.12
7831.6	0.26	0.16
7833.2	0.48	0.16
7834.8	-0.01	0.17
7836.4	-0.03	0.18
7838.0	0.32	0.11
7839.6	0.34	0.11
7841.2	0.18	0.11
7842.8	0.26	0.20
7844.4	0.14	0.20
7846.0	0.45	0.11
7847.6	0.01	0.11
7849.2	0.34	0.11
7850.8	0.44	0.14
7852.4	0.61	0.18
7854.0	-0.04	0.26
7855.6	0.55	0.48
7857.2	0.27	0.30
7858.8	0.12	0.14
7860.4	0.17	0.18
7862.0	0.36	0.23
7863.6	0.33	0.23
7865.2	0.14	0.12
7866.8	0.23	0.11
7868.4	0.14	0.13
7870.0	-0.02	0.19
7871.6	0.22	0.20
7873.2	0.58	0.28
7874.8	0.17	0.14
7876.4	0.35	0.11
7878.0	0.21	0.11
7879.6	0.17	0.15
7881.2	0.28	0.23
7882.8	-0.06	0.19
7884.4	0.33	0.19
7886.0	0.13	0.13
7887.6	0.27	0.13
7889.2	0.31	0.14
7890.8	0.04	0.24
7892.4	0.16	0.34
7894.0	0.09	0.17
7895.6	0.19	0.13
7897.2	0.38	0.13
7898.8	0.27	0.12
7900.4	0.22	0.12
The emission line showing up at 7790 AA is Hgamma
